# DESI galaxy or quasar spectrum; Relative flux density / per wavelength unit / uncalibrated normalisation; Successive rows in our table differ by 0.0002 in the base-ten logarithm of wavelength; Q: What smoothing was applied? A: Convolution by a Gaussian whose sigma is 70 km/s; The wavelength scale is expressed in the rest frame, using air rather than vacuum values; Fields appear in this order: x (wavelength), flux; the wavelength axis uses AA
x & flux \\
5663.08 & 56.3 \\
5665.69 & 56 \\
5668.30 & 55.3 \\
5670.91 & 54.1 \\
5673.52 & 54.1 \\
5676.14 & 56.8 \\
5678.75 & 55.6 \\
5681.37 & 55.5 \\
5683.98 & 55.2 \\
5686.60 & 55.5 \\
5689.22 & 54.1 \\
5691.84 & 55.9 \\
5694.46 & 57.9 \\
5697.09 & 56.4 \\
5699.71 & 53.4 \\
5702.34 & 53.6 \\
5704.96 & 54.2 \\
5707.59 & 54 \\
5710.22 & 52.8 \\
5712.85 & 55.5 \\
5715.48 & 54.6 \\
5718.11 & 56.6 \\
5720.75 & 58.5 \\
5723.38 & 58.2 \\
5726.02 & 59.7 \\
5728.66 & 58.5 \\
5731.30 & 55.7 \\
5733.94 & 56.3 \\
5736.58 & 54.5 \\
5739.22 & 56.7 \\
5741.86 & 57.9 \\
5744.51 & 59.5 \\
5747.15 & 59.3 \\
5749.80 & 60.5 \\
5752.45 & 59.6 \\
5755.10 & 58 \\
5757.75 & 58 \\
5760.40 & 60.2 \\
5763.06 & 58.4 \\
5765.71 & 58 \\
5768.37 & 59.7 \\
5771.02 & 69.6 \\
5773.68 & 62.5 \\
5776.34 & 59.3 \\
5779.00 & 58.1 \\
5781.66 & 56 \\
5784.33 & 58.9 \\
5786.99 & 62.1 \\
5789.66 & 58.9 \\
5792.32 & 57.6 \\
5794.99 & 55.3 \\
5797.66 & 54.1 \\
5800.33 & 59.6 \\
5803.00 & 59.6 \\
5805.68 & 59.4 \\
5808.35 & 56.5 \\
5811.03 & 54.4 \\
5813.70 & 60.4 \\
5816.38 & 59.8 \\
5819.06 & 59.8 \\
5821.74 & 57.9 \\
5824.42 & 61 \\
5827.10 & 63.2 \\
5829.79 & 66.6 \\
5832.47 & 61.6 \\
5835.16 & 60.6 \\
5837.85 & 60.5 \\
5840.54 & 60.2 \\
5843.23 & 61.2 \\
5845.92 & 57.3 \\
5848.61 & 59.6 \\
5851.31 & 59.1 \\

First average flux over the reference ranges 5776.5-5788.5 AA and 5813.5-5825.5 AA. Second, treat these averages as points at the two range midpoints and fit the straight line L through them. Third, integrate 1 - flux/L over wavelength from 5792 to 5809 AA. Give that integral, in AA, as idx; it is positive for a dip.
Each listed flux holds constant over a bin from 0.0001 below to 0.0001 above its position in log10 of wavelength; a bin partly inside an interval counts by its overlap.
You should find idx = 0.51 AA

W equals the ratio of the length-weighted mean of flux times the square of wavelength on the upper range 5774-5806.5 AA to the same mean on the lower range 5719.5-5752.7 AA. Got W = 1.0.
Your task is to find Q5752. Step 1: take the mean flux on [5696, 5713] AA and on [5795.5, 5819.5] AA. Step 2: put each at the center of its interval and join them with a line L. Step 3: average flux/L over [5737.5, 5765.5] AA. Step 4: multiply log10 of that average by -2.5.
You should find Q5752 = -0.05 mag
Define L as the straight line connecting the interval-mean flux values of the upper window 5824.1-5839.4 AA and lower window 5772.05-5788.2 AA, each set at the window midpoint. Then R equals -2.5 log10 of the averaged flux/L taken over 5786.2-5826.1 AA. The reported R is 0.05 mag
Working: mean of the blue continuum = 59.6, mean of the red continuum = 62.3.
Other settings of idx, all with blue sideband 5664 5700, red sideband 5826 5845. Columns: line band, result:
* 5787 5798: 0.49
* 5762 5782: -0.41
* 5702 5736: 0.58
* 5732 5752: 0.05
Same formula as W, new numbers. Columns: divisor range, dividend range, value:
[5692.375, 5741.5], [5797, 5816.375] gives 1.07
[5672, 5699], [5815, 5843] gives 1.15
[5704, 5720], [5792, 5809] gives 1.08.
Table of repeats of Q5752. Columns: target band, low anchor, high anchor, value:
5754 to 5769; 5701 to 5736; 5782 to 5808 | -0.027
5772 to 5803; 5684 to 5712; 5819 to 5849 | 0.004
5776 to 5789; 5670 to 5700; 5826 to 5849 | 0.006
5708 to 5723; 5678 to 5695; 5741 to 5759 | 0.028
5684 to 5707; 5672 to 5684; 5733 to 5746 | 0.016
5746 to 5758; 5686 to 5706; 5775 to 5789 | -0.030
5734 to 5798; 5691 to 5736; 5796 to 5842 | -0.020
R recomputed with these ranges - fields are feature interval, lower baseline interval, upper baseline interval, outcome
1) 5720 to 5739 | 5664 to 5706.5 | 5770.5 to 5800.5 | -0.01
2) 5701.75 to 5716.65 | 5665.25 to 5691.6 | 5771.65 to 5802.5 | 0.04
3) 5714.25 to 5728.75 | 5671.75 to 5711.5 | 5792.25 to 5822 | -0.04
